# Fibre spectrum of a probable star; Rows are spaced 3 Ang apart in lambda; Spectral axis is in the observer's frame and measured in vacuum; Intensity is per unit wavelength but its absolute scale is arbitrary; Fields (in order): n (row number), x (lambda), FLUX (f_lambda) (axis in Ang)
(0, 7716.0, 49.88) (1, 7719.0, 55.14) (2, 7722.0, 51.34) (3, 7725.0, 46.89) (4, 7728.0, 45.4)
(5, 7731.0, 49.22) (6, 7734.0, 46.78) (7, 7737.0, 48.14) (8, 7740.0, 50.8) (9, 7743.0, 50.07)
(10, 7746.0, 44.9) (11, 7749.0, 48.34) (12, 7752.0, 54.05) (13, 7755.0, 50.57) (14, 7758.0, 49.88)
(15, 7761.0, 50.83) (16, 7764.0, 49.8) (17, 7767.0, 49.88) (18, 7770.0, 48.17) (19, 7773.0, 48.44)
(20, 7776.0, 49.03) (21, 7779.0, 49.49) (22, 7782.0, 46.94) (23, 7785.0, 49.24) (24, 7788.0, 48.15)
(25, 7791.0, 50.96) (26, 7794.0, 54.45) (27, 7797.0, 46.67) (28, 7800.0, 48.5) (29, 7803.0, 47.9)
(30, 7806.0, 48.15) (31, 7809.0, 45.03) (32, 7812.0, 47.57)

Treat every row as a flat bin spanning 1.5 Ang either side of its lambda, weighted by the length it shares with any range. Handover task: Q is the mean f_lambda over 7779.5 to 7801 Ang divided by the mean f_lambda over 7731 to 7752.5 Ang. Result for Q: 1.01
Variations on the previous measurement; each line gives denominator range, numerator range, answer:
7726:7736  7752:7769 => 1.07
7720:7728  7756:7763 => 1.03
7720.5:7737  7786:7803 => 1.03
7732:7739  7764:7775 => 1.02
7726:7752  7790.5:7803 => 1.03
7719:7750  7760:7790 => 1.01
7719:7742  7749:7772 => 1.03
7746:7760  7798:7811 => 0.95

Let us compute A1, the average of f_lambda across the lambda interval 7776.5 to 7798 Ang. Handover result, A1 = 49.5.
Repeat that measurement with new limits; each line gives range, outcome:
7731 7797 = 49.4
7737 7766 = 49.8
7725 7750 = 47.9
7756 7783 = 49.2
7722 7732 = 47.7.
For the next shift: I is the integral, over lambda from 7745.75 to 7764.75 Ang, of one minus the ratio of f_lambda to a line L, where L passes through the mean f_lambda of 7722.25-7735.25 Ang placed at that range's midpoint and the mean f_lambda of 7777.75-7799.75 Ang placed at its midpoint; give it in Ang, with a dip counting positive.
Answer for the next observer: -0.7 Ang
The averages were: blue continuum 47.5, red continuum 49.4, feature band 50.1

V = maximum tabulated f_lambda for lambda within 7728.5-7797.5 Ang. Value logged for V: 54.45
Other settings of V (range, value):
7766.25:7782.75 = 49.88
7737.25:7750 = 50.8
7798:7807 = 48.5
